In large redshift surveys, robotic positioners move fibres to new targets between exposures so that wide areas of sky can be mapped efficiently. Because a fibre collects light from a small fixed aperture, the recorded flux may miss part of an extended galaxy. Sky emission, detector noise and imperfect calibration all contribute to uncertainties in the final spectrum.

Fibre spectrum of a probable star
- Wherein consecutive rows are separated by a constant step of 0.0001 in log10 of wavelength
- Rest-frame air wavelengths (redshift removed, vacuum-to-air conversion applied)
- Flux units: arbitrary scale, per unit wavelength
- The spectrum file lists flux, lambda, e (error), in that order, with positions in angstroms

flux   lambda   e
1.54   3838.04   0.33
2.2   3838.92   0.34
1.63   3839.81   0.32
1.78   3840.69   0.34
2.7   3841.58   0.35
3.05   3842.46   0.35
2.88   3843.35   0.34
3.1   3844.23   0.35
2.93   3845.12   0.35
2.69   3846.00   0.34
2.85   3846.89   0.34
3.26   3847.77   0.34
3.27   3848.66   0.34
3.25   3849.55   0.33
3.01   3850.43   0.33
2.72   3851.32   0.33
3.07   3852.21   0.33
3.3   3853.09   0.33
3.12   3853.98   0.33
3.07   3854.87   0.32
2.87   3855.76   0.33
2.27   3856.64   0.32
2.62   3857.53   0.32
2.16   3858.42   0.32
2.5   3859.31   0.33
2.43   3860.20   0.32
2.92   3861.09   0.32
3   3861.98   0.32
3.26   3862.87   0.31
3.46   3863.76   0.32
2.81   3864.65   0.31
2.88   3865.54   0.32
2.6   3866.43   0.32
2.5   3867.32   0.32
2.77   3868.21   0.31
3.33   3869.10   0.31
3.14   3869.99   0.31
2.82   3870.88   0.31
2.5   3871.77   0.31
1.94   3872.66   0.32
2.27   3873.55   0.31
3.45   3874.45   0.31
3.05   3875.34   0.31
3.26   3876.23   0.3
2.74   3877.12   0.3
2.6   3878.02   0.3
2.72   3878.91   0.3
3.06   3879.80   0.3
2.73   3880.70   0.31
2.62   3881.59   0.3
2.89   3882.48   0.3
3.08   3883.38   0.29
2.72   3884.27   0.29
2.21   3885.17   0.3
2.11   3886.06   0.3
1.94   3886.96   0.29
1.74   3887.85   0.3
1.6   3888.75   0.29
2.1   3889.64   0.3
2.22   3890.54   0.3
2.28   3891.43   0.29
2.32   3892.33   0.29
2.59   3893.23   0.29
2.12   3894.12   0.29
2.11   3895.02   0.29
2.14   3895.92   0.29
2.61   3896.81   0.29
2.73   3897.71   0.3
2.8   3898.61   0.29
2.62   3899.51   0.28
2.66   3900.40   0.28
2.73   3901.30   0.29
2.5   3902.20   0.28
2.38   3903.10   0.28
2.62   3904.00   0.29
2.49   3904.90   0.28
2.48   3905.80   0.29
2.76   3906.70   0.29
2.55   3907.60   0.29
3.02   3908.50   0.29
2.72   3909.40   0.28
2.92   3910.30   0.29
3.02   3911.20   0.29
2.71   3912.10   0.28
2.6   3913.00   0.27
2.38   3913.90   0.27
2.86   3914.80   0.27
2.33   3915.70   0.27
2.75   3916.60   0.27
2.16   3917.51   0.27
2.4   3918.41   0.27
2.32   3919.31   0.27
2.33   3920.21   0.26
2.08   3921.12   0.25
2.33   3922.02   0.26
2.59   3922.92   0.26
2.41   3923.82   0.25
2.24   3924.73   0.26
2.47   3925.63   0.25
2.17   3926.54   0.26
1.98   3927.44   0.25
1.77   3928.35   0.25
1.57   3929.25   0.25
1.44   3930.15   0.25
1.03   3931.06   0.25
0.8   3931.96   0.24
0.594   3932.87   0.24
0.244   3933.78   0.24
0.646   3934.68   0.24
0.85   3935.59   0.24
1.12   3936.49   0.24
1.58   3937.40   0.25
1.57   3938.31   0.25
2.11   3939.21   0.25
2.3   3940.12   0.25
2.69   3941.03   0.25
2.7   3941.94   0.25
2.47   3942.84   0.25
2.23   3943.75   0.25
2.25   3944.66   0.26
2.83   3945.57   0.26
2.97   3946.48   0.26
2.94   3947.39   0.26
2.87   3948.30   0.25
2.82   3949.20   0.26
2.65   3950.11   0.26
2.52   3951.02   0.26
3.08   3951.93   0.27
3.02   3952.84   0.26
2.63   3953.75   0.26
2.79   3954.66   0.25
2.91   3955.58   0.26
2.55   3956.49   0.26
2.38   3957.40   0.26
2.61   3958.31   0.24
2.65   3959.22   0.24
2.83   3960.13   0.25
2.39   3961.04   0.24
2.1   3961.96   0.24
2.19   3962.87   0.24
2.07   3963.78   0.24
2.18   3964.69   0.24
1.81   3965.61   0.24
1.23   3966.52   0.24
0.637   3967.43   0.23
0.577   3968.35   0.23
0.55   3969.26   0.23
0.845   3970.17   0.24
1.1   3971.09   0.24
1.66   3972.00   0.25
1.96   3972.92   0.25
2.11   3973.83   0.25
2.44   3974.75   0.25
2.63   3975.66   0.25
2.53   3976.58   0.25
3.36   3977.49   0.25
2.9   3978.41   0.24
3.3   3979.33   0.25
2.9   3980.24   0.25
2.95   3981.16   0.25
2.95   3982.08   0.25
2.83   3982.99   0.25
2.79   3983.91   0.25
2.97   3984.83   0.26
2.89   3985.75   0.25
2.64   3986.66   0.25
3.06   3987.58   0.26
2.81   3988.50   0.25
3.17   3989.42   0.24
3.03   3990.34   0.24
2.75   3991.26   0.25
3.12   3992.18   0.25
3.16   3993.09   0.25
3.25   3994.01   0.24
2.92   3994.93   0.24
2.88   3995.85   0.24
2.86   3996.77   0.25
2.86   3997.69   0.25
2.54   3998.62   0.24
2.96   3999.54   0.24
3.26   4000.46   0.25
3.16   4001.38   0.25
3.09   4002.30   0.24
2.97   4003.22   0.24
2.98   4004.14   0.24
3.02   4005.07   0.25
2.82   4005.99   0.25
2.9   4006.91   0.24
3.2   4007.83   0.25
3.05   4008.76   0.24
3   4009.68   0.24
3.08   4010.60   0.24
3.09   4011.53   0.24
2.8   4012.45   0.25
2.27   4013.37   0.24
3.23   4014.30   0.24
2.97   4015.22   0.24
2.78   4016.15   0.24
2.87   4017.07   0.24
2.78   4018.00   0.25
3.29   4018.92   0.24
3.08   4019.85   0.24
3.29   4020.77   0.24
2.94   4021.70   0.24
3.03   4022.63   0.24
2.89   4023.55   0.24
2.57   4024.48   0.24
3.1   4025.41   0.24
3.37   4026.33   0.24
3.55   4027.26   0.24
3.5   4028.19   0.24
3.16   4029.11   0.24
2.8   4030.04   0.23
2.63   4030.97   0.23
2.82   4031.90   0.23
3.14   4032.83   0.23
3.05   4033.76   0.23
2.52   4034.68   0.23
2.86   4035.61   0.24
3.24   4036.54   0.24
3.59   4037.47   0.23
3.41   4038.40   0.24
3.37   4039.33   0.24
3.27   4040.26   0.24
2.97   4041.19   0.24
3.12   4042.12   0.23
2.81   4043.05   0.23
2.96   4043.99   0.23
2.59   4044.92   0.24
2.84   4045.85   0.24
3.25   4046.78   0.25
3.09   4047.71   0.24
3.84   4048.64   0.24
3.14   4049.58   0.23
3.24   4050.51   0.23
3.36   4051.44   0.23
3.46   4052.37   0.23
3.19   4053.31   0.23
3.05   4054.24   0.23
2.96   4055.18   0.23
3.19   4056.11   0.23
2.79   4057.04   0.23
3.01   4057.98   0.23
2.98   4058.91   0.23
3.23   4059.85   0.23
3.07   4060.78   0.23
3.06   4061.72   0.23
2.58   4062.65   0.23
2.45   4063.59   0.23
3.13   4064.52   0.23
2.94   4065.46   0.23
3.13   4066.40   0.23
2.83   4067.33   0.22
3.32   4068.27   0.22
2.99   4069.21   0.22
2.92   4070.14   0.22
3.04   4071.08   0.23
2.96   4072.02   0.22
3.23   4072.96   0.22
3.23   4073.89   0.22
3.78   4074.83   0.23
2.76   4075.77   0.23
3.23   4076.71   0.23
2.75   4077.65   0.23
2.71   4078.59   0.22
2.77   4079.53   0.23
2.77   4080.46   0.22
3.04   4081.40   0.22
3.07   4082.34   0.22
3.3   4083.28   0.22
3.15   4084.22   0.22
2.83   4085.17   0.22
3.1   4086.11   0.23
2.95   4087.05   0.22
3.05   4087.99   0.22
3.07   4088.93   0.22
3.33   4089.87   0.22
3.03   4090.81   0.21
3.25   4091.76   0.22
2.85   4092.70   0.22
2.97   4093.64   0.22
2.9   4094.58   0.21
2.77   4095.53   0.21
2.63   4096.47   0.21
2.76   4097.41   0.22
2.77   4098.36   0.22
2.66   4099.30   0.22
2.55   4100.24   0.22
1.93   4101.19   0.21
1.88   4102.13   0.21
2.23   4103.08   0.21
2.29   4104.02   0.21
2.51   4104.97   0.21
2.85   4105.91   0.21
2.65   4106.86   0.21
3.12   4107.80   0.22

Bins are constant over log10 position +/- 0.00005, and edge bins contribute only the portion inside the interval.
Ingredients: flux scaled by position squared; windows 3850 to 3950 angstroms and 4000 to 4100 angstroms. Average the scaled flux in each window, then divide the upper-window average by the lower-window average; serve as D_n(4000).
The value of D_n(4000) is 1.3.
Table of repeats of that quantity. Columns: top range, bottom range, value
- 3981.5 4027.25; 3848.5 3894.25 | 1.18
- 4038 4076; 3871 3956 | 1.41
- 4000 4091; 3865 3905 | 1.29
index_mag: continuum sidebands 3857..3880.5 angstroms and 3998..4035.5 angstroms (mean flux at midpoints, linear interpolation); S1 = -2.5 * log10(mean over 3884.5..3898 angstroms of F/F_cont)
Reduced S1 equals 0.28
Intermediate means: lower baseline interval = 2.8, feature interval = 2.19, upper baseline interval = 2.99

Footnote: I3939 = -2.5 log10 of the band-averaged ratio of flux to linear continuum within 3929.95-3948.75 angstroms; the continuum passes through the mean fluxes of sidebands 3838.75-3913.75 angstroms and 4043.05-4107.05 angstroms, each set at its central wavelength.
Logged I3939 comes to 0.448 mag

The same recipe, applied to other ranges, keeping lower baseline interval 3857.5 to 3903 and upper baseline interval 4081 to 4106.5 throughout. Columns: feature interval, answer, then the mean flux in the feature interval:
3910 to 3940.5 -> 0.328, 1.95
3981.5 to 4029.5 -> -0.103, 2.99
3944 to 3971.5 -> 0.196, 2.23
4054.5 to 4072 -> -0.077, 2.98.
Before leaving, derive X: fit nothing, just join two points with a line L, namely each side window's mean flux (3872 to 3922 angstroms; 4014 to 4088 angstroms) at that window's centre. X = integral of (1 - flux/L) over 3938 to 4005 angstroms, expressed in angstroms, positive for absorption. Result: 5.7 angstroms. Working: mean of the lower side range 2.53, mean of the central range 2.55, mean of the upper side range 3.05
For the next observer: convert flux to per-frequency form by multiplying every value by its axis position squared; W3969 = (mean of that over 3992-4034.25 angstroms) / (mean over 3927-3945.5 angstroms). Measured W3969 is 1.92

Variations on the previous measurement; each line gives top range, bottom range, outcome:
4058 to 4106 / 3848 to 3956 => 1.28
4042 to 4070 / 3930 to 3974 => 1.62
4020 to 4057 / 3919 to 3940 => 1.97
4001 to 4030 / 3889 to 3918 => 1.26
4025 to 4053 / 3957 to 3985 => 1.47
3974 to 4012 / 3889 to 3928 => 1.24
